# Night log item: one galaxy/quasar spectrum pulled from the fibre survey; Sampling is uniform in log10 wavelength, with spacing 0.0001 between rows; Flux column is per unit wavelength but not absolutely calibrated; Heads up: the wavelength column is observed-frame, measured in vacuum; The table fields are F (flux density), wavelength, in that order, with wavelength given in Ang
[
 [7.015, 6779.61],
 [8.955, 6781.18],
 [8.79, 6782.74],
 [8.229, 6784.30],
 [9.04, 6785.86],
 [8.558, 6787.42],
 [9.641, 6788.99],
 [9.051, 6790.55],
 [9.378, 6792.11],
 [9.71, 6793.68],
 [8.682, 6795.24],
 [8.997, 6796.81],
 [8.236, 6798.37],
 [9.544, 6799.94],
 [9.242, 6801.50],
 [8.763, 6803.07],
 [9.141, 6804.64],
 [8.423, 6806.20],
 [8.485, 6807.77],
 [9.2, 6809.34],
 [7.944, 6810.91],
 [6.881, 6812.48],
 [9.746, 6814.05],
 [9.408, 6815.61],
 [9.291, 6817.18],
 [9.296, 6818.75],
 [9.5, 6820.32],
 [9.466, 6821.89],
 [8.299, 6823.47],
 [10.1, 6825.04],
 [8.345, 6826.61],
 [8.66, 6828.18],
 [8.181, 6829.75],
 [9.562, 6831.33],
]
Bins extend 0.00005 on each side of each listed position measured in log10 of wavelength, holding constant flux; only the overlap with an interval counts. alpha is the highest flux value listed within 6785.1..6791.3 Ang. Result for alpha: 9.641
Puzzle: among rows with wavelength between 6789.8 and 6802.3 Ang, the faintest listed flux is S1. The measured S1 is 8.236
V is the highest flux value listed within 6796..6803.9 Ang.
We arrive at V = 9.544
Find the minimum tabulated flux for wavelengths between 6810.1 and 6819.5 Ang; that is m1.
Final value 6.881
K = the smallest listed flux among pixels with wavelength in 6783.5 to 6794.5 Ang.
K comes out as 8.229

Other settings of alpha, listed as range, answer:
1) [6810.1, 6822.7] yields 9.746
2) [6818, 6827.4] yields 10.1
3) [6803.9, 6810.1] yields 9.2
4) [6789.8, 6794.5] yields 9.71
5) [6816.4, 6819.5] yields 9.296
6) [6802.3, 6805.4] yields 9.141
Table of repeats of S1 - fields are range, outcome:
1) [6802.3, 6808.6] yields 8.423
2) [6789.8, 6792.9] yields 9.051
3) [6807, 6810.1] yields 8.485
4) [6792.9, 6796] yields 8.682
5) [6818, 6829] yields 8.299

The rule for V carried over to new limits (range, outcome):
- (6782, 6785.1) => 8.79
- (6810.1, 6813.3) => 7.944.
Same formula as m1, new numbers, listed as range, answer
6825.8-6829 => 8.345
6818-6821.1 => 9.296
